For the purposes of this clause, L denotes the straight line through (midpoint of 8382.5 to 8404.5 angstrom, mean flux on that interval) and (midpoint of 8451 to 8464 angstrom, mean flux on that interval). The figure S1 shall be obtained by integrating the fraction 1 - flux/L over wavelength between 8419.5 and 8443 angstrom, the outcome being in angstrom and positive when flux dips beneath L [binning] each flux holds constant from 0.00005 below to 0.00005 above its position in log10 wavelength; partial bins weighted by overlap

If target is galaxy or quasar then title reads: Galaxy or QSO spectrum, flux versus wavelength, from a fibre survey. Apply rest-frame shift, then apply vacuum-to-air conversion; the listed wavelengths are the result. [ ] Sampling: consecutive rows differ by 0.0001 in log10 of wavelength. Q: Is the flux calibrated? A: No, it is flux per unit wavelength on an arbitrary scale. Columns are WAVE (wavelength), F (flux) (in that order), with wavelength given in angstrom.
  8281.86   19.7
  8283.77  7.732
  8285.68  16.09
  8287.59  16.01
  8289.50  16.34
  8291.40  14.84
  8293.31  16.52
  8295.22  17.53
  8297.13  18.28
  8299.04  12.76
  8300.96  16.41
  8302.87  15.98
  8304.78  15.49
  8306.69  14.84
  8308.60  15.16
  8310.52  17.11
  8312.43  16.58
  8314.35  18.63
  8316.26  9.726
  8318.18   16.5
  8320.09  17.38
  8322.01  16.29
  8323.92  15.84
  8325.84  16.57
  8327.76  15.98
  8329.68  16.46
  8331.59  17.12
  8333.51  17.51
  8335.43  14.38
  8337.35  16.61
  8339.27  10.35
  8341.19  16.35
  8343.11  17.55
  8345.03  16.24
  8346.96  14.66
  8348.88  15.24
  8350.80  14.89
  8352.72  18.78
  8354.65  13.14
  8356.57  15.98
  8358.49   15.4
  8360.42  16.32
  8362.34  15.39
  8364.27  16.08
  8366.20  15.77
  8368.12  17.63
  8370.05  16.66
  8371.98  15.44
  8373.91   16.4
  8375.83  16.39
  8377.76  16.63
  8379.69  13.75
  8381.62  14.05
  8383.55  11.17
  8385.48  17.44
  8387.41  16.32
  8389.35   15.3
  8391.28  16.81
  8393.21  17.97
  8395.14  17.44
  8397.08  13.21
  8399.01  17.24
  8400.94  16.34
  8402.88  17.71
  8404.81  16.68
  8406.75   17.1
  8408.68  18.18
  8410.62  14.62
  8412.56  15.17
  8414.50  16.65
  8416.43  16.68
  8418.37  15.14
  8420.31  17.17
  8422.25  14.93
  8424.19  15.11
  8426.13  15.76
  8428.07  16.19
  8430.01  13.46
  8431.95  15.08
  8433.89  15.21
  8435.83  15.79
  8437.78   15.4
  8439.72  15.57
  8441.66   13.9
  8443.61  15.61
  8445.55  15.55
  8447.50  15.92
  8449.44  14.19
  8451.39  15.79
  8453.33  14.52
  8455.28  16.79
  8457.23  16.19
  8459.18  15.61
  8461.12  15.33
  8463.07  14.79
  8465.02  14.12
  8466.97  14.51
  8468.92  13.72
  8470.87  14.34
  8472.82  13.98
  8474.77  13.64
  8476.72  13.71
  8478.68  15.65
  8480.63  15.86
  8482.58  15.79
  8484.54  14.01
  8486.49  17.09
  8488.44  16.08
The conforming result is 0.7 angstrom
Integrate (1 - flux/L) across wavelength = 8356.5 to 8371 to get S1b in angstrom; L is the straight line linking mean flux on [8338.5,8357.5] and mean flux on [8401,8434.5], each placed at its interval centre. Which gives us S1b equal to -0.6 angstrom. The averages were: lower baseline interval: 15.4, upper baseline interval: 15.9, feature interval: 16.2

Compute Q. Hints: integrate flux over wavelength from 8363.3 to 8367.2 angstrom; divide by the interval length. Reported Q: 15.9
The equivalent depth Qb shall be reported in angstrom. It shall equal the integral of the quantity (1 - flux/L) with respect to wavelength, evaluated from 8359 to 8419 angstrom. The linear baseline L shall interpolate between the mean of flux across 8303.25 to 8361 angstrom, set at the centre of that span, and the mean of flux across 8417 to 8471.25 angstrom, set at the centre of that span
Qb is -2.2 angstrom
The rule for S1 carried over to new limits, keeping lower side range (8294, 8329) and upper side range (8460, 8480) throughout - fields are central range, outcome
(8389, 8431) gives -3.19 angstrom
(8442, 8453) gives -0.48 angstrom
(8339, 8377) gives -0.83 angstrom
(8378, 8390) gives 0.37 angstrom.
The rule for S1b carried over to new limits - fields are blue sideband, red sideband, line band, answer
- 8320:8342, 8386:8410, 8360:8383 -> 0.79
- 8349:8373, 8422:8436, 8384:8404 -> -1.12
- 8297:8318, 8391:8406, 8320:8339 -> -0.48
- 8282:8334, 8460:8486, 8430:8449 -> -0.43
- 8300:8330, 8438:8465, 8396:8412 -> -0.85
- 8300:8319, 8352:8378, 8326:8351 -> 0.29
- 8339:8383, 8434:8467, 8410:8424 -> -0.30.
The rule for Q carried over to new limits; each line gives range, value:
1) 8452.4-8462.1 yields 15.7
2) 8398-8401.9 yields 16.8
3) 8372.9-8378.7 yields 16.5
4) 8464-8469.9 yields 14.1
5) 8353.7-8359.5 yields 14.9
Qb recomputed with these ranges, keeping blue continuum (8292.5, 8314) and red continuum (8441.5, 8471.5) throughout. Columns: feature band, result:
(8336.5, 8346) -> 0.3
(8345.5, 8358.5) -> 0.3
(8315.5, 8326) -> 0.4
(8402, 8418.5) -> -1.2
